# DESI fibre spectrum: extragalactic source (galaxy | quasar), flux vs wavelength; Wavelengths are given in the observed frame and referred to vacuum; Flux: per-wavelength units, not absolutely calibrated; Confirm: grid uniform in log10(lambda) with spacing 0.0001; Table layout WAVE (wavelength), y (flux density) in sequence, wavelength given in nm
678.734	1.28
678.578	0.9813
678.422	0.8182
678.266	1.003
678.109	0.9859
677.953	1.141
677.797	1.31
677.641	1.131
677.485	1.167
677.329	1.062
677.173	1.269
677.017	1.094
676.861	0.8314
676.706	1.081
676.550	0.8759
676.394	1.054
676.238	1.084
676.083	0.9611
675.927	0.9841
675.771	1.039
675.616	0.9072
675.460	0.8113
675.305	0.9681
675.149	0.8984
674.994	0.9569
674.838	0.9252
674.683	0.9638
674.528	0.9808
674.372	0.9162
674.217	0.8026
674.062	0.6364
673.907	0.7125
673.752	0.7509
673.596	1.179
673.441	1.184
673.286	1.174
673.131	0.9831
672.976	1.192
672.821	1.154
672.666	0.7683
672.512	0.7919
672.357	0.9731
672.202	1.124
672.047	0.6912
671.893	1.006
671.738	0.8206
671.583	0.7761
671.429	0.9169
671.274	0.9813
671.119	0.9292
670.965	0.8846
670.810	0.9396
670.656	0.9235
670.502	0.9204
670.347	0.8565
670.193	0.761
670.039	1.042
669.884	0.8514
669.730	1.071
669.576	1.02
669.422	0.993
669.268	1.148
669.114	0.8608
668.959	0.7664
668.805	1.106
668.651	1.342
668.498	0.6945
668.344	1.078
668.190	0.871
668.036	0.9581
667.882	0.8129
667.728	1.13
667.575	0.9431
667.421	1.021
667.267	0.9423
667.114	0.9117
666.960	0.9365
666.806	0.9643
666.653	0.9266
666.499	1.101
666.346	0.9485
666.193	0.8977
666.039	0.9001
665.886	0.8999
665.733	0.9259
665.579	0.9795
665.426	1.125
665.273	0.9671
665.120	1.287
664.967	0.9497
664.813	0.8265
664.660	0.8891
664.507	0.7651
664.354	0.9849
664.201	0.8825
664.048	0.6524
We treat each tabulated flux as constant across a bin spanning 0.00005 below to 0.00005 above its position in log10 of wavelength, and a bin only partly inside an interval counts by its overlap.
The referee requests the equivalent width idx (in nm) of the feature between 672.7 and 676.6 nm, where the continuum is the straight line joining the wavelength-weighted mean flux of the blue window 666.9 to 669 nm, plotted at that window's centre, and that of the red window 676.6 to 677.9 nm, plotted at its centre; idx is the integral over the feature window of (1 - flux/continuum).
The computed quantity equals 0.40 nm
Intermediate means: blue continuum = 0.969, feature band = 0.962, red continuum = 1.11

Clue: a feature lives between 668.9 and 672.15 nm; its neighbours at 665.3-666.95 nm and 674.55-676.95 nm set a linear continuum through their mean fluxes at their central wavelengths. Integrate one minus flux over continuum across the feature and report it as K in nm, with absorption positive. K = 0.16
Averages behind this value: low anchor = 0.966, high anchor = 0.958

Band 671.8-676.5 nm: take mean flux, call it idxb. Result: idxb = 0.952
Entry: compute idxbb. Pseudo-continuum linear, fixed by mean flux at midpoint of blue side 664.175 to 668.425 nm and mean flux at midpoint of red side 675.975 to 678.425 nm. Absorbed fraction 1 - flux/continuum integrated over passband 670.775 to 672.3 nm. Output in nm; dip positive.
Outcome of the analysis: 0.15 nm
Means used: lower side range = 0.959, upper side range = 1.06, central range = 0.907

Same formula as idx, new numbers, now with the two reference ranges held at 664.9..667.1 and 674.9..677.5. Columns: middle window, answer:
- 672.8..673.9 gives -0.073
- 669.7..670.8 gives 0.086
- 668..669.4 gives 0.009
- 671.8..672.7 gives 0.087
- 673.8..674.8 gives 0.160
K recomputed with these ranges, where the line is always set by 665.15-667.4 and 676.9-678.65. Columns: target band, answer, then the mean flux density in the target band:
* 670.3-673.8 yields 0.24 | 0.956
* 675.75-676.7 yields 0.06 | 1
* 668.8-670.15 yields 0.04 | 0.972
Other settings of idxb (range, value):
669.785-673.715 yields 0.952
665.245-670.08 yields 0.972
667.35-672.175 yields 0.941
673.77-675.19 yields 0.861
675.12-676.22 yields 0.948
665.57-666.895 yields 0.947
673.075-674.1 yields 0.956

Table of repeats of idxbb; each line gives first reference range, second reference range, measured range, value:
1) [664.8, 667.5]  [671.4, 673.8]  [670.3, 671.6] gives 0.08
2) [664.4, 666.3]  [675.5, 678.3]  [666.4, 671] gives 0.10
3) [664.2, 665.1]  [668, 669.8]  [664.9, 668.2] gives -0.10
